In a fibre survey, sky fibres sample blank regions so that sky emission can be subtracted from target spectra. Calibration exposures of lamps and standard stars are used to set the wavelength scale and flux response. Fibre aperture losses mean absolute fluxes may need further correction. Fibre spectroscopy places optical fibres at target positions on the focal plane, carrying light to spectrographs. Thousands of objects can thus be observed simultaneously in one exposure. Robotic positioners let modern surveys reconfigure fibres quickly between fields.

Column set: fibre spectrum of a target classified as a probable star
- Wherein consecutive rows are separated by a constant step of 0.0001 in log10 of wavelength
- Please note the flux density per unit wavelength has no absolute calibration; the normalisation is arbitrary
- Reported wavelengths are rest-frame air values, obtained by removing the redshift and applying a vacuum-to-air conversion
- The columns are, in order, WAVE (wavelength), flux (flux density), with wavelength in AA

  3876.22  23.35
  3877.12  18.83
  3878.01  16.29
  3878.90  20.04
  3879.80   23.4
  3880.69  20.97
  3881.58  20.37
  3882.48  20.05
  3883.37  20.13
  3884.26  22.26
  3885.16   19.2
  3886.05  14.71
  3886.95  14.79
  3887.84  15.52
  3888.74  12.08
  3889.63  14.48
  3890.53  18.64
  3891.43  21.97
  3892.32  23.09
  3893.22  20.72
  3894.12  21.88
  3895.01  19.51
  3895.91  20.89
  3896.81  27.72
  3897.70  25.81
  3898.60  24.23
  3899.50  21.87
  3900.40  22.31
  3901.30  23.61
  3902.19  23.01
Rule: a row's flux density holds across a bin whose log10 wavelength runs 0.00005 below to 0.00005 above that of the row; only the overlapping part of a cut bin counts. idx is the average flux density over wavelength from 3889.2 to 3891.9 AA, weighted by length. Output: 18.4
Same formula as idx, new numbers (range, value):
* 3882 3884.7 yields 20.8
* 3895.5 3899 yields 24.7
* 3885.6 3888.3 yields 15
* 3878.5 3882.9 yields 21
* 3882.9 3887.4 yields 18.3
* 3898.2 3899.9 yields 23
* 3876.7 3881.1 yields 19.9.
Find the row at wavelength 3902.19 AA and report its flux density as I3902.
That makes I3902 23.01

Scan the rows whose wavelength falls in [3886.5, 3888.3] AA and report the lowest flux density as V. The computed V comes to 14.79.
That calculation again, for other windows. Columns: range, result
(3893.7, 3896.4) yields 19.51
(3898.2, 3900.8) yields 21.87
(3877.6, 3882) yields 16.29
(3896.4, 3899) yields 24.23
